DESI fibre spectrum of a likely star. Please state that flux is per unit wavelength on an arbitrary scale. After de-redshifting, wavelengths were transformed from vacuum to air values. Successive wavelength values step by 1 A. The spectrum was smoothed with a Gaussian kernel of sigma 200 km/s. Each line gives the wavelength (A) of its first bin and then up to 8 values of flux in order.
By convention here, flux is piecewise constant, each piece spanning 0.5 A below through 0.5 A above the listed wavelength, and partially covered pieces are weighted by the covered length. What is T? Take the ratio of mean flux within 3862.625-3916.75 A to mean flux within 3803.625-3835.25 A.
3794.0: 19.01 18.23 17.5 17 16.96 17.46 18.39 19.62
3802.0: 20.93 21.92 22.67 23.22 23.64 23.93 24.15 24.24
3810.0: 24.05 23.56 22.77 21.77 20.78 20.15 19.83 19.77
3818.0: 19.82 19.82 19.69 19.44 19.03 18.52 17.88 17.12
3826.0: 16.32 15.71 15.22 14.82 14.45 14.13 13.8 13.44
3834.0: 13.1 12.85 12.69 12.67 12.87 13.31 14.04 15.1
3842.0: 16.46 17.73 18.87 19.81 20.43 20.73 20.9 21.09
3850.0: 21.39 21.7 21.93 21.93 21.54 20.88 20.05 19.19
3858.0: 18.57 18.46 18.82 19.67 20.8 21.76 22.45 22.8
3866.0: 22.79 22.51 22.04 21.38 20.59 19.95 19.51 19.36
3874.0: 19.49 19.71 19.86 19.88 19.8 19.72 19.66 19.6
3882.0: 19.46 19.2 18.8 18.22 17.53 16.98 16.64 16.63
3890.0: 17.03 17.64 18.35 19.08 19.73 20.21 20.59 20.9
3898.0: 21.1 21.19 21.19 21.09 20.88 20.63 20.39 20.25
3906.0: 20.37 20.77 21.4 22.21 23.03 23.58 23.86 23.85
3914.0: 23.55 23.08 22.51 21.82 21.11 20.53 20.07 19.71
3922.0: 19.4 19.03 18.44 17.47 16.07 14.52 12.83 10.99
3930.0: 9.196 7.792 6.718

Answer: 1.07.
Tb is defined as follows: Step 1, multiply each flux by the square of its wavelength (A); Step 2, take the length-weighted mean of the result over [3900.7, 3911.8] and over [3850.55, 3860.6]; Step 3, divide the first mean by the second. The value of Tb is 1.08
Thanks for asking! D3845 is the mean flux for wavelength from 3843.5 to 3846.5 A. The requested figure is 19.7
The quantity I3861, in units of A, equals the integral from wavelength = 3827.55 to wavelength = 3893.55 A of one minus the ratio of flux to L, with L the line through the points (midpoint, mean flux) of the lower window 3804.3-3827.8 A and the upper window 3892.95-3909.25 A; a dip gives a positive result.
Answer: 6.9 A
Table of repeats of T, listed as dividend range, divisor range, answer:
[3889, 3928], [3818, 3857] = 1.16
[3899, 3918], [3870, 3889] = 1.15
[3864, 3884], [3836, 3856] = 1.10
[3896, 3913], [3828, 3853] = 1.29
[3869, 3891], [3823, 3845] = 1.26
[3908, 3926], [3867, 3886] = 1.07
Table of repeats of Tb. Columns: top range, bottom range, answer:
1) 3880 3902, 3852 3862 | 0.97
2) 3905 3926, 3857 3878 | 1.06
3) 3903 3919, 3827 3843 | 1.62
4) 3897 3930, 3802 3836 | 1.11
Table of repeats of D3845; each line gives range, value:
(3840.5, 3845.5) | 17.6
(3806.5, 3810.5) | 24.1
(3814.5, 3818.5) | 19.9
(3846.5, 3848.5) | 20.8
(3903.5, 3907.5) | 20.4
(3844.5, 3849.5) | 20.6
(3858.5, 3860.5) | 18.6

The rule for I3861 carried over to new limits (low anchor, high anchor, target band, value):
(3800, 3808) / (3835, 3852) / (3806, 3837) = 2.8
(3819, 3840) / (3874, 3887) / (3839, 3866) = -4.2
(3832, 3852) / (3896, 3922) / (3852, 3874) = -2.9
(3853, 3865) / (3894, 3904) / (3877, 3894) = 1.8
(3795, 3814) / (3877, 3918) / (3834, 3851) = 3.2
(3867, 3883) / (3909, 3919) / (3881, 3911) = 2.5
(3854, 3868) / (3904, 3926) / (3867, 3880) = 0.4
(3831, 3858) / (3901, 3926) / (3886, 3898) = 0.8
